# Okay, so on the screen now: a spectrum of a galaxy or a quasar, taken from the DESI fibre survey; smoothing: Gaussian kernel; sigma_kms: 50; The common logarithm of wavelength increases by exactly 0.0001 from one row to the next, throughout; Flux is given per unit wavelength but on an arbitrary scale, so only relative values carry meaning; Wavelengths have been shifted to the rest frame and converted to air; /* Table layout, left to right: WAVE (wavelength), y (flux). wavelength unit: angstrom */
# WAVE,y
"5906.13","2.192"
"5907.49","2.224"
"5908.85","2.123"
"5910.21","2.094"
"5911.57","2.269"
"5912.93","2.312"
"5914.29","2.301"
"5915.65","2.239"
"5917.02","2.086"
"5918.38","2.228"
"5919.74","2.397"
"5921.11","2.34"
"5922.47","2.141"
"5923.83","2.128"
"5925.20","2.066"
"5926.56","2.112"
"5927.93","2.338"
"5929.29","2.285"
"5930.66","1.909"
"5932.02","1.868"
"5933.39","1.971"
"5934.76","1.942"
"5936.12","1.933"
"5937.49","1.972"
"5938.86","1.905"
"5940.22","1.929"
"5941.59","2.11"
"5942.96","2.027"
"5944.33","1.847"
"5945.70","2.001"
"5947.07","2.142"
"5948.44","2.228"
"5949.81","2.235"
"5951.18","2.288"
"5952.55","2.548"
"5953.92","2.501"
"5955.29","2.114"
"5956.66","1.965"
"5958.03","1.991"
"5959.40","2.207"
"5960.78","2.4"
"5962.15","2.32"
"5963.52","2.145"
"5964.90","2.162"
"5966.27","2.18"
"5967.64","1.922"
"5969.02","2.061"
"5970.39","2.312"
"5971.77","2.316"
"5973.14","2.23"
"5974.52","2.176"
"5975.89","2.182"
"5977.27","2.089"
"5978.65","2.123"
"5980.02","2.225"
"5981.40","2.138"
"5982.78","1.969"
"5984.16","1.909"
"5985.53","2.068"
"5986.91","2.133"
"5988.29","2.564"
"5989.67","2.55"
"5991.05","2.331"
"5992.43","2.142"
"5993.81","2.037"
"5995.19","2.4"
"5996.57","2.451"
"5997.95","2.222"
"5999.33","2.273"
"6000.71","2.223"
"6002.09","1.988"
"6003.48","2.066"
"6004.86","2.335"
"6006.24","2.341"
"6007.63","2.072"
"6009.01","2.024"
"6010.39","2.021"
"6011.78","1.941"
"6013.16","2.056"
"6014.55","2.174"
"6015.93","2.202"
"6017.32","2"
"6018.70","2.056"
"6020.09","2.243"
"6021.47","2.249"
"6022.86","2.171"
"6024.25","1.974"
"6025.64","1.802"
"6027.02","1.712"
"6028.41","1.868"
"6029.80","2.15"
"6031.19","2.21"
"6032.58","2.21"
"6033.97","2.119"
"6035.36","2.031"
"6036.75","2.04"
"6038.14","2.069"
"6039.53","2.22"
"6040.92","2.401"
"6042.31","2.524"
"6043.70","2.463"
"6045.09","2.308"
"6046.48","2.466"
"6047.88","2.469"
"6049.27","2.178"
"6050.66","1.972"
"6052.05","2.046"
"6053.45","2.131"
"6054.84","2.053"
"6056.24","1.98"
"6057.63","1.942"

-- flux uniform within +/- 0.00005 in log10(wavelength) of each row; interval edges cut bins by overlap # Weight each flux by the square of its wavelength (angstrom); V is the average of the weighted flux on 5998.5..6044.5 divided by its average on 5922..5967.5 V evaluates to 1.0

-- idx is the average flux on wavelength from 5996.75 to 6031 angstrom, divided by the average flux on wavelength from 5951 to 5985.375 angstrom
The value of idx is 1.0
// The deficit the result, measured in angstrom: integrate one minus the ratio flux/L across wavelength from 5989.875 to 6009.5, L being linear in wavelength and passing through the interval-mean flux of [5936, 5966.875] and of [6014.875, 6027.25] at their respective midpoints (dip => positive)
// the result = -1.23 angstrom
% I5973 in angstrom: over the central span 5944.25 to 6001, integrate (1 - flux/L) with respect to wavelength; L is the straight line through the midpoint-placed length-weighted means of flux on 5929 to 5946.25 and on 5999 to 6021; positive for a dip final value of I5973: -4.4 angstrom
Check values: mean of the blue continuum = 1.97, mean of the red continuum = 2.13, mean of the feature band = 2.2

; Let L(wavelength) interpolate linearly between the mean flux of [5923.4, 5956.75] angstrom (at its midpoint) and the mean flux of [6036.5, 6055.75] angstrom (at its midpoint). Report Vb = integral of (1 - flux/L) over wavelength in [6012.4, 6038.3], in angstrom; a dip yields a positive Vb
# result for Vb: 1.7 angstrom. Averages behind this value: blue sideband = 2.1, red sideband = 2.24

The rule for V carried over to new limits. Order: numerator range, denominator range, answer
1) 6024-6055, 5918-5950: 1.07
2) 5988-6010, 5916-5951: 1.10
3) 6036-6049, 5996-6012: 1.09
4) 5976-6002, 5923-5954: 1.07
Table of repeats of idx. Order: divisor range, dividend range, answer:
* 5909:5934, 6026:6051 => 1.01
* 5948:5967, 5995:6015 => 0.97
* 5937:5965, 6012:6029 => 0.95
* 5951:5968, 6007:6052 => 0.96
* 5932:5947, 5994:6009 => 1.13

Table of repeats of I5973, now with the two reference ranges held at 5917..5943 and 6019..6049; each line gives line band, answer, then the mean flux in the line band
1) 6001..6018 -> 0.4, 2.1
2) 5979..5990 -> -0.2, 2.18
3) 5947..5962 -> -1.0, 2.25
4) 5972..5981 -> -0.2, 2.18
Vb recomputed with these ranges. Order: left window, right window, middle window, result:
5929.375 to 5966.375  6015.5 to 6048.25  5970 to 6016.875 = -1.0 angstrom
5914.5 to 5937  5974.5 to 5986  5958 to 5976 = -0.8 angstrom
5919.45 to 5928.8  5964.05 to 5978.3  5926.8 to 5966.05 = 1.2 angstrom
